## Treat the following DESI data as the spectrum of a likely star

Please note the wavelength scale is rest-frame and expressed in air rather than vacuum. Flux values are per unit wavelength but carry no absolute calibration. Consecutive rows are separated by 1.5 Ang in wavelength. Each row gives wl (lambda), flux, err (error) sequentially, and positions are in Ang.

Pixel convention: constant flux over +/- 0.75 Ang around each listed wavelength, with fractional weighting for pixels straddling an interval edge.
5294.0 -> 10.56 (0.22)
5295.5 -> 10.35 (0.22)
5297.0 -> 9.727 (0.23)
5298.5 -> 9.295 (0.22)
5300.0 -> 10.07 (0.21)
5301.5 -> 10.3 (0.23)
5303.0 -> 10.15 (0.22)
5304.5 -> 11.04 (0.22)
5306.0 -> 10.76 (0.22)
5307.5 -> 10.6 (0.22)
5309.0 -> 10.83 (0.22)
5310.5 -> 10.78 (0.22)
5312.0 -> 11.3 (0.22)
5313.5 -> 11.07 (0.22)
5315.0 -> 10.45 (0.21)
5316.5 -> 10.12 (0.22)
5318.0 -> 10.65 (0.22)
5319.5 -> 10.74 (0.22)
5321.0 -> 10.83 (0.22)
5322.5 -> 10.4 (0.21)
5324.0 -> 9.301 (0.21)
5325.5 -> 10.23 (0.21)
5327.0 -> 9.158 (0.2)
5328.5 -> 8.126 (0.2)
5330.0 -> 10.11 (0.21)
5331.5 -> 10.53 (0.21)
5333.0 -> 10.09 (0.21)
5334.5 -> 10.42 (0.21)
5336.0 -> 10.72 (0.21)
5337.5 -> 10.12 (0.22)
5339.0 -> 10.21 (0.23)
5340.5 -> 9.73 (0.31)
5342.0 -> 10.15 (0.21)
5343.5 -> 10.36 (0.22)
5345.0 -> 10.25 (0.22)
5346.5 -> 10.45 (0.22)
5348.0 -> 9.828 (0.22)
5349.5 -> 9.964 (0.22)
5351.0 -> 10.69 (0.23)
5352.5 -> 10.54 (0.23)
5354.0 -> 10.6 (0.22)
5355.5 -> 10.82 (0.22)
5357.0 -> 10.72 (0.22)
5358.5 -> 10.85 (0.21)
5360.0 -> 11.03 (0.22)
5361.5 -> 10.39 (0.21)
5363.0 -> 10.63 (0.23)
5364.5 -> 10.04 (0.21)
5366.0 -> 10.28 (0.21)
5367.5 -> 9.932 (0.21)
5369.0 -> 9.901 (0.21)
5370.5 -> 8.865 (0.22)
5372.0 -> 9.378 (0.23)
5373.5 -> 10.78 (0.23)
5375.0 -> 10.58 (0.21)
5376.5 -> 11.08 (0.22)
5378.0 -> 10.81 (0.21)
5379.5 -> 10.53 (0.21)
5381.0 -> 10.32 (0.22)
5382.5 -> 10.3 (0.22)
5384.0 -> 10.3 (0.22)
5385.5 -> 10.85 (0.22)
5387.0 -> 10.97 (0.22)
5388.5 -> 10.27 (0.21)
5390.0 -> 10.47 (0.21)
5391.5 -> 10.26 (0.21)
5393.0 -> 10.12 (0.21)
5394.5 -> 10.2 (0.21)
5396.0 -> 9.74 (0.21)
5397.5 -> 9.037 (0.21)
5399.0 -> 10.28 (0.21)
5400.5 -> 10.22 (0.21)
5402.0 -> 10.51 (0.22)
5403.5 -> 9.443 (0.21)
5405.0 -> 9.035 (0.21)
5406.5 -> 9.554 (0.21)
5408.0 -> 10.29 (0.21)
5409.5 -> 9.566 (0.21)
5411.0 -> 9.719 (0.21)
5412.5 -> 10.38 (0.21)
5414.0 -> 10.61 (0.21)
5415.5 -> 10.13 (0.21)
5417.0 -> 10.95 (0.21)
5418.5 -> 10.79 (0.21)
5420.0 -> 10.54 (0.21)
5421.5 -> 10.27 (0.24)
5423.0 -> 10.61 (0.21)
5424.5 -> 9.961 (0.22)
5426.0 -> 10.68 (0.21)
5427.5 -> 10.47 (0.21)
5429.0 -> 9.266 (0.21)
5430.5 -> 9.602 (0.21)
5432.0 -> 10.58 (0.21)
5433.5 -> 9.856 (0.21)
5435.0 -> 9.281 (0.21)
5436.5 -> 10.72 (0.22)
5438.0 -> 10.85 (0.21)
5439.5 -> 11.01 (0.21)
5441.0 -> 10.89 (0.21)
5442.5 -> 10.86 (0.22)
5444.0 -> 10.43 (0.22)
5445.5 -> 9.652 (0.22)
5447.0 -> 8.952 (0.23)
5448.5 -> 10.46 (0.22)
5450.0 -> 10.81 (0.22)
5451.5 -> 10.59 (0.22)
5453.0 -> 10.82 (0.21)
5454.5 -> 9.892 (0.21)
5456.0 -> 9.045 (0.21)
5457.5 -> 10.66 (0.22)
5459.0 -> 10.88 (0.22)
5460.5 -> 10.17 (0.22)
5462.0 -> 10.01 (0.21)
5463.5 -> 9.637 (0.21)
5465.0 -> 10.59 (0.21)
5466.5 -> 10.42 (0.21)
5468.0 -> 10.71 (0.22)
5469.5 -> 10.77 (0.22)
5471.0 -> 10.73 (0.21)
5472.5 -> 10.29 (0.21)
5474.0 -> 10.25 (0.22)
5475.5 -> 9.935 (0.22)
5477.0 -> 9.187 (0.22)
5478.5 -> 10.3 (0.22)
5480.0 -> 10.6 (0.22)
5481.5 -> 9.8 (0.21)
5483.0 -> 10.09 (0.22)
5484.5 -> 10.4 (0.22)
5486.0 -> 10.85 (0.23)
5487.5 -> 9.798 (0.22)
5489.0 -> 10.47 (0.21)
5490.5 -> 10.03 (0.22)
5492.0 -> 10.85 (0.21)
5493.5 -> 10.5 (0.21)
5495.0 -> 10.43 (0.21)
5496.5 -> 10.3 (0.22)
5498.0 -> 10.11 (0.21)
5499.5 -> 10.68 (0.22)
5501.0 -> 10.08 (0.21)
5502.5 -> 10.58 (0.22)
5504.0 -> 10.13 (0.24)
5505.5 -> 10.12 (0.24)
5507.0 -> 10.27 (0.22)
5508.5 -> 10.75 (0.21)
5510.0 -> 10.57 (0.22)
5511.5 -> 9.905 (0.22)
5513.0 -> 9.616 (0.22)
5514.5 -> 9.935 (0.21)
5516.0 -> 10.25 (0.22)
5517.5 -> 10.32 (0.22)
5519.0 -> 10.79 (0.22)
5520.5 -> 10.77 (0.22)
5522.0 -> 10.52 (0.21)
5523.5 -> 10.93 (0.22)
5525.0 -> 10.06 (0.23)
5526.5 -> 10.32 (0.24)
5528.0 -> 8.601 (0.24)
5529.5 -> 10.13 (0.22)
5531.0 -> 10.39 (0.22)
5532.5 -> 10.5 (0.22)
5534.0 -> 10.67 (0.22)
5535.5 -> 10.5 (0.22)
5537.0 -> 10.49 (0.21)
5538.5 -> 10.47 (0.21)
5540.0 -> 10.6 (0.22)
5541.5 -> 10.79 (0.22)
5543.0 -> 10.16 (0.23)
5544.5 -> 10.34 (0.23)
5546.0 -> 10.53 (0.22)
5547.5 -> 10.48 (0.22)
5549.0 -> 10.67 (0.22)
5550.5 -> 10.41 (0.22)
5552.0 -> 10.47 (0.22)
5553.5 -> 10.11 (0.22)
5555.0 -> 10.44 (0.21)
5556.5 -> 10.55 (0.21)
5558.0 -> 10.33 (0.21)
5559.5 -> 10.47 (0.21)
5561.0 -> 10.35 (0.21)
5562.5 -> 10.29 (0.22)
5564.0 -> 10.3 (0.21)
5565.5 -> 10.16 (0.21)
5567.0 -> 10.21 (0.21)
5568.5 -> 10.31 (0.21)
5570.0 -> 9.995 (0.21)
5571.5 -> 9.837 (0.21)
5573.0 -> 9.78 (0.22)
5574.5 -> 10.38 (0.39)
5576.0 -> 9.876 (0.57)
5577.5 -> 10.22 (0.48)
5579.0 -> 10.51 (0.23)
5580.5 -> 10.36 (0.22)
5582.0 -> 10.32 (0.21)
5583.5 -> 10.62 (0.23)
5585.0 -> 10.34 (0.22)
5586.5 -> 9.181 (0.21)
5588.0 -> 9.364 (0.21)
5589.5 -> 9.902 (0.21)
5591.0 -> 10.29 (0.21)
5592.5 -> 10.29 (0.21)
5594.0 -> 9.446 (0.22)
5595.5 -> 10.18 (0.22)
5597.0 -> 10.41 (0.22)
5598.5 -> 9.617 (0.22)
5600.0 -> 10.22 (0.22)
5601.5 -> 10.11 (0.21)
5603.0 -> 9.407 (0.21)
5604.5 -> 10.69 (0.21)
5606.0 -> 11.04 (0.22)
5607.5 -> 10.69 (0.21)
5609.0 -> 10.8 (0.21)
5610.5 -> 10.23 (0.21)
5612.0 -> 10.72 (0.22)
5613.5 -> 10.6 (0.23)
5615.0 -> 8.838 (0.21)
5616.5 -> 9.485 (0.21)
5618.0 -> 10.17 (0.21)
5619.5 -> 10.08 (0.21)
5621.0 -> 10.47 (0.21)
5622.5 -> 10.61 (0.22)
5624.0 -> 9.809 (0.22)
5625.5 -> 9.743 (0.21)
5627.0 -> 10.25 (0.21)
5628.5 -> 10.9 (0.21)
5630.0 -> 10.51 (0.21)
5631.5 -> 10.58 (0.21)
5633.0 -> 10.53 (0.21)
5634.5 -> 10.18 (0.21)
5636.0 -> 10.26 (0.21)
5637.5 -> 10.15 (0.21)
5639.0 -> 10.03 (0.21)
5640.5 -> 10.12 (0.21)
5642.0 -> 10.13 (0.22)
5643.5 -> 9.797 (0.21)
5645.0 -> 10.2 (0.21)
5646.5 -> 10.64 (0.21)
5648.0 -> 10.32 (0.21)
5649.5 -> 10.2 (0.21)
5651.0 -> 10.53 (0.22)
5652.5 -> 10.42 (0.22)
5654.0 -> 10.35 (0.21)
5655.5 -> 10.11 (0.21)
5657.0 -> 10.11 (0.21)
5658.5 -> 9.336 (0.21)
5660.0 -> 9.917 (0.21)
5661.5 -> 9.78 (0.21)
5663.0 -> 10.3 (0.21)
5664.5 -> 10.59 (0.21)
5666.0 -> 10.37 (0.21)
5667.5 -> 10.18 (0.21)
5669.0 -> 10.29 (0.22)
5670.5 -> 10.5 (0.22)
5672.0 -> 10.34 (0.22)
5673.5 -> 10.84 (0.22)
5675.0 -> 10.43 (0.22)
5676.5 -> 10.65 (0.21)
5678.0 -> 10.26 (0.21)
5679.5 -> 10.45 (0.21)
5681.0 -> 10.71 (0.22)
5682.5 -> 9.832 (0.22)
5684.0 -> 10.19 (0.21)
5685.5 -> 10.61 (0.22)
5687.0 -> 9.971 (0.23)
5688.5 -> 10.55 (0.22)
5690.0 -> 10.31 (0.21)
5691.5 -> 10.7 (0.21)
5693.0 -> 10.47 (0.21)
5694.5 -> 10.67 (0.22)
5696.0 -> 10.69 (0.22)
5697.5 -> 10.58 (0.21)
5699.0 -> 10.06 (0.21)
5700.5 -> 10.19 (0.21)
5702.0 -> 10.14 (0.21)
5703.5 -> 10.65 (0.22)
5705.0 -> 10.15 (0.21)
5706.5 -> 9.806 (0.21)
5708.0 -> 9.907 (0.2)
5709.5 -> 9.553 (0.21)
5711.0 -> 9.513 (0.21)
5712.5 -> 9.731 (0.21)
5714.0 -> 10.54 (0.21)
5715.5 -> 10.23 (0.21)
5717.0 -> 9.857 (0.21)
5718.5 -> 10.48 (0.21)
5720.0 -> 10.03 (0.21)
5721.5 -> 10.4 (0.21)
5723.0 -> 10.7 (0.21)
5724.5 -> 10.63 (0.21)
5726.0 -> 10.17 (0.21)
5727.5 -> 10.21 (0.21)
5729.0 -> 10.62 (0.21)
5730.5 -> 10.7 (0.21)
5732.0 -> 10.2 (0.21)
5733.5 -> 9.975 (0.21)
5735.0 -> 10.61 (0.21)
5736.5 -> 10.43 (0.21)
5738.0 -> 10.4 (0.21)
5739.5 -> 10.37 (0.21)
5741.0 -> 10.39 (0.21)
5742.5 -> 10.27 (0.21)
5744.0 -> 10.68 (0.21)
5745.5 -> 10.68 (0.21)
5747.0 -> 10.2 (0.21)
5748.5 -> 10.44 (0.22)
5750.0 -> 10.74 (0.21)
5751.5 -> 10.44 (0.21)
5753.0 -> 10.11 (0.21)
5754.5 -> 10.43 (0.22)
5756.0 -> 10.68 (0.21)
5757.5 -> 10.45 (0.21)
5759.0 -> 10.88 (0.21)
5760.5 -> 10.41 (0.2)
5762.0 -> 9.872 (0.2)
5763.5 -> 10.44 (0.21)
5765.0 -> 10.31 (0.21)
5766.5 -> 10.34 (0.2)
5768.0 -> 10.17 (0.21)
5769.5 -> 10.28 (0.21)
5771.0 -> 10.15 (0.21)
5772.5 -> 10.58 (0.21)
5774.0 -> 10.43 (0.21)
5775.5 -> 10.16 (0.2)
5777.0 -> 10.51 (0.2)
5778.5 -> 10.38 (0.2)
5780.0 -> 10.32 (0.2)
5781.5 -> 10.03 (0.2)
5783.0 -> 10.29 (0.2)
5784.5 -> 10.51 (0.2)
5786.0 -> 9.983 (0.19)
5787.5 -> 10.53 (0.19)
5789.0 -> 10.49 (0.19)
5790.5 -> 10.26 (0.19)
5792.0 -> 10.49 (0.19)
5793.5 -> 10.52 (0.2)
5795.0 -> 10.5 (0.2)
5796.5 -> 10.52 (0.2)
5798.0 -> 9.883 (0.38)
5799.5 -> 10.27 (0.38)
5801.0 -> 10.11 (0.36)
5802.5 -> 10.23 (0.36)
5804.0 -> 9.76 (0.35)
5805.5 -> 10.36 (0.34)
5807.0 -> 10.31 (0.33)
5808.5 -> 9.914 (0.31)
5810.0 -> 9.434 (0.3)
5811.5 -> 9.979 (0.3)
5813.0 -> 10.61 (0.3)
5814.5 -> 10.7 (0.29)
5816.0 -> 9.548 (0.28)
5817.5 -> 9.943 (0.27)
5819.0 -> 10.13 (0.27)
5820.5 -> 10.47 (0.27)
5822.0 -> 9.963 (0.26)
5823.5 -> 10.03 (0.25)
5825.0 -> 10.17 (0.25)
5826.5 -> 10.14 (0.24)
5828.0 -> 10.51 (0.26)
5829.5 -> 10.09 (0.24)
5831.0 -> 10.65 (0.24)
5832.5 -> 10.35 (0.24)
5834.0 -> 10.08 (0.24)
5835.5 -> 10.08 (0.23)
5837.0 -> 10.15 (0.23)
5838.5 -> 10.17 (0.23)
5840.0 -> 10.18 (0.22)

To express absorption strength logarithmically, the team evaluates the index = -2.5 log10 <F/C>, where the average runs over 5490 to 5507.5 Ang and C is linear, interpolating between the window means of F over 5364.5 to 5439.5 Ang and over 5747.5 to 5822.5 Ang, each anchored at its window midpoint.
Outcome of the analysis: -0.01 mag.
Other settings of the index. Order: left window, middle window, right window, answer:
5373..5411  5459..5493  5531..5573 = 0.001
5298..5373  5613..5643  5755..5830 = 0.011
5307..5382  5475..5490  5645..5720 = 0.016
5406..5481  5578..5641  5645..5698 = 0.014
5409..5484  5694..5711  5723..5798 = 0.020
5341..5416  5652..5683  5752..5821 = -0.001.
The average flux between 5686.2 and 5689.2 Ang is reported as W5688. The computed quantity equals 10.3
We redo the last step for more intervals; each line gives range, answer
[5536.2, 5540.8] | 10.5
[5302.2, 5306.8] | 10.6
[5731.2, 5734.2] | 10.1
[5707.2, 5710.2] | 9.73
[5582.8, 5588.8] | 9.87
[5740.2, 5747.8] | 10.4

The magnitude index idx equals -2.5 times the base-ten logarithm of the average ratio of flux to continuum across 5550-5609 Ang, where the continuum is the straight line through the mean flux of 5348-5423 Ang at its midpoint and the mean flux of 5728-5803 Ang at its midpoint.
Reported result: 0.01 mag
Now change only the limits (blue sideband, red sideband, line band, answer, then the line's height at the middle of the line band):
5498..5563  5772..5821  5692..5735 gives 0.00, 10.3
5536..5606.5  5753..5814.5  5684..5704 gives -0.02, 10.3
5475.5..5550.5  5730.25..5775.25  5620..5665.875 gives 0.01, 10.4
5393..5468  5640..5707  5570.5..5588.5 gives 0.02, 10.3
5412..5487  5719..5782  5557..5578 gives 0.02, 10.3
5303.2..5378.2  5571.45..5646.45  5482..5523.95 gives -0.01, 10.2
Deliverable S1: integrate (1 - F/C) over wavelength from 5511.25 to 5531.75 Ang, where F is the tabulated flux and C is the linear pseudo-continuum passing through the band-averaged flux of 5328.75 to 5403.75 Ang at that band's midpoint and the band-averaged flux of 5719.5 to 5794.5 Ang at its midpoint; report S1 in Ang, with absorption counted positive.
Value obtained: 0.3 Ang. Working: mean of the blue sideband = 10.3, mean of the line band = 10.2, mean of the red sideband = 10.4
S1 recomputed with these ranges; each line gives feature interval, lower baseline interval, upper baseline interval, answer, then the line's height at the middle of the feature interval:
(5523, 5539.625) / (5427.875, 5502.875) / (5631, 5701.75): 0.01 Ang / 10.3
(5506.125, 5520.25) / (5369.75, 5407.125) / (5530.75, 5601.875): -0.08 Ang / 10.2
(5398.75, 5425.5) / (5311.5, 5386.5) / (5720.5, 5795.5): 0.42 Ang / 10.3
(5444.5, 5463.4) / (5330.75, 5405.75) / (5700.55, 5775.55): 0.25 Ang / 10.3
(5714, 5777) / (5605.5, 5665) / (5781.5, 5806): -0.69 Ang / 10.3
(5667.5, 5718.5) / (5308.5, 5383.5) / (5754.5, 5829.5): -0.05 Ang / 10.3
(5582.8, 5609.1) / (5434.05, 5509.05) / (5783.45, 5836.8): 0.38 Ang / 10.3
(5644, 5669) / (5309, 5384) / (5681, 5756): 0.27 Ang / 10.3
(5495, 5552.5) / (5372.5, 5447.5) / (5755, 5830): -0.52 Ang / 10.3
